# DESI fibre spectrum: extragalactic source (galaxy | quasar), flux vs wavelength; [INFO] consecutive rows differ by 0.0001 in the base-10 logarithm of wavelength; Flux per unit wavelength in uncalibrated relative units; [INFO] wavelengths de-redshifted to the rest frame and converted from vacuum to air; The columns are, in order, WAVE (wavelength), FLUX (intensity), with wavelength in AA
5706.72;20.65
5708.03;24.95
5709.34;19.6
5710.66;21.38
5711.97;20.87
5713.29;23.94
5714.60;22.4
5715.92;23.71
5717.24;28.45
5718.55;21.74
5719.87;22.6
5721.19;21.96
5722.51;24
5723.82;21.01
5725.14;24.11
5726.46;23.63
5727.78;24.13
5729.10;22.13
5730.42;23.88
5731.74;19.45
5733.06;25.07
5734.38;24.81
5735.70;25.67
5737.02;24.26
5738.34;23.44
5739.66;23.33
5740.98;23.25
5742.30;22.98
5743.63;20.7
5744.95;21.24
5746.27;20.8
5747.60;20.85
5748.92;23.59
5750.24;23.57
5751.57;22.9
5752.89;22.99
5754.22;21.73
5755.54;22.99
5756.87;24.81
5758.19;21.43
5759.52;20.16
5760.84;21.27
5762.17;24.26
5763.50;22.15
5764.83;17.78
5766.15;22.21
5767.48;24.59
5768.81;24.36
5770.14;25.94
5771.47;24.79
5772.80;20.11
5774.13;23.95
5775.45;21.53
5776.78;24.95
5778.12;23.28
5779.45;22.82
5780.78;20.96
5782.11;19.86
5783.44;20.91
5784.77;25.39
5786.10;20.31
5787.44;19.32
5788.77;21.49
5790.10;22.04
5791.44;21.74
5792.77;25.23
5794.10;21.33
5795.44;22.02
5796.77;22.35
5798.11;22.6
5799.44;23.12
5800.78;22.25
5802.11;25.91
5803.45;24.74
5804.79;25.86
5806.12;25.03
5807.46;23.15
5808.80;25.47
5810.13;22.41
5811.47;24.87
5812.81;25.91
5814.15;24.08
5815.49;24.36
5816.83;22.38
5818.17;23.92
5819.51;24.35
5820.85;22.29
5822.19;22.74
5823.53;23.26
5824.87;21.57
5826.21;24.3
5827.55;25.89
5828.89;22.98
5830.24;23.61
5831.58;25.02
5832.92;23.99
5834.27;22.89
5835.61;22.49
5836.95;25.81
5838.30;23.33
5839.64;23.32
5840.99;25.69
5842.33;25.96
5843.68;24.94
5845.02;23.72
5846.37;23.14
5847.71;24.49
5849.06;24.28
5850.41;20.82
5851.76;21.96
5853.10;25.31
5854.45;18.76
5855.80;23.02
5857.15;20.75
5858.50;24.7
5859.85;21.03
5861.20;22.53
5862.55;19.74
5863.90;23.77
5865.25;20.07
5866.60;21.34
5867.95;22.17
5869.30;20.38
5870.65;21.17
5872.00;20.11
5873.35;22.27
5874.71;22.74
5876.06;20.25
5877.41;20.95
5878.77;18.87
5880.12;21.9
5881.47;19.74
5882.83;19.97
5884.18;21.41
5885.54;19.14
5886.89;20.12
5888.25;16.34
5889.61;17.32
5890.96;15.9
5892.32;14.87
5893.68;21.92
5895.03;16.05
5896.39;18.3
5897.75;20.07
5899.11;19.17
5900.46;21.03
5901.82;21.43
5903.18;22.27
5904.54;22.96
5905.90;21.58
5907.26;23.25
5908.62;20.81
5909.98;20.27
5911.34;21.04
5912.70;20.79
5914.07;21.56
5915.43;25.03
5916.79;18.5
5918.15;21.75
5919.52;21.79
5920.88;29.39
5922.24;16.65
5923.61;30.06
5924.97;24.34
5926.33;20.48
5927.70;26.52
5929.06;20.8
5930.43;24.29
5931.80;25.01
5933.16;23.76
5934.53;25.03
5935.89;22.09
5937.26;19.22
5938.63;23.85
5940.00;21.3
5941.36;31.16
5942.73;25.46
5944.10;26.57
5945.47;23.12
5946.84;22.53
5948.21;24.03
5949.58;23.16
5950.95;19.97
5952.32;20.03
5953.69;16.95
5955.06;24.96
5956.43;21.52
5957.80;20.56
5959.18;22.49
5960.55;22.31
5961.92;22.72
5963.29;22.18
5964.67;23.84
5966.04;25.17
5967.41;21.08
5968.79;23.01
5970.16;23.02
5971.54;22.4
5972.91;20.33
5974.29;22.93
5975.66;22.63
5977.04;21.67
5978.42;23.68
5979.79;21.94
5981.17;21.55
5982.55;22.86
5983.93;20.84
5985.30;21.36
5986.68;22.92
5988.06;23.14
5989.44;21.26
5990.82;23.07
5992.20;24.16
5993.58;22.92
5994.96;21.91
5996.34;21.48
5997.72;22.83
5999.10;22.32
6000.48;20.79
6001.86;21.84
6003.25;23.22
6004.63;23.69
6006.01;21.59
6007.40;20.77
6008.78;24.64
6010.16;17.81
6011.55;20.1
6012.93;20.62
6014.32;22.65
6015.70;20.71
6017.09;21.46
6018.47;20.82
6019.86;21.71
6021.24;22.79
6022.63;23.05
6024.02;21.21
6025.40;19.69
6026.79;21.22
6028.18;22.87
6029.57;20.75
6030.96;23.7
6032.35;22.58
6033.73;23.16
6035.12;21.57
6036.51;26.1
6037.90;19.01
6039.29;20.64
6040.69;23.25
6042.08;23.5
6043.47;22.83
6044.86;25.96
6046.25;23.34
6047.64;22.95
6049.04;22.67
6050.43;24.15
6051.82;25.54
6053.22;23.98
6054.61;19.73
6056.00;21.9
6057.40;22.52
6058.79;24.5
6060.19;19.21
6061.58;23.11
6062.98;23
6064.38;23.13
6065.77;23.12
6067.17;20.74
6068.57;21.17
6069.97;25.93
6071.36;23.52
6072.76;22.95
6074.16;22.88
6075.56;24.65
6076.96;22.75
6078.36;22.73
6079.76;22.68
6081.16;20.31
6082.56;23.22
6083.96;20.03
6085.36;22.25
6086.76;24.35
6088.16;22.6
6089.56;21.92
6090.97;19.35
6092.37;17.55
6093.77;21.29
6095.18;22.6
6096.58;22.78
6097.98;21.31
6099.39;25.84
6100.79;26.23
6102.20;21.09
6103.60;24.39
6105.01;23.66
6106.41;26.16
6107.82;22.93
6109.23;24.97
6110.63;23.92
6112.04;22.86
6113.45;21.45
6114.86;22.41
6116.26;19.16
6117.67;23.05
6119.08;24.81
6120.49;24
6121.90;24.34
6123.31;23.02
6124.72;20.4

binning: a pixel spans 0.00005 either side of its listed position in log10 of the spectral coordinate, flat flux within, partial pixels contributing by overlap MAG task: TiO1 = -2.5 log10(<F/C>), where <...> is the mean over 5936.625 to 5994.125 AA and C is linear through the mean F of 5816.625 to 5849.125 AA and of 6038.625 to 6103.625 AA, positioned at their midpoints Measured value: 0.03 mag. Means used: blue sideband 23.9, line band 22.6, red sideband 22.7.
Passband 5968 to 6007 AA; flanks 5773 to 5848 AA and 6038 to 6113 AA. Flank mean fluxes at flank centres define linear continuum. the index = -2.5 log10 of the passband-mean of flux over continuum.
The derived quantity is 0.03 mag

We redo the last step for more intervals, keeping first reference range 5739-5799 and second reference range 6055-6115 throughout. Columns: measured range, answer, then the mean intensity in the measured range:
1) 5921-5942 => -0.06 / 23.8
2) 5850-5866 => 0.03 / 21.9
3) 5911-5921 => 0.02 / 22.1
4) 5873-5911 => 0.13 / 20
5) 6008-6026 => 0.06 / 21.3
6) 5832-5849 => -0.08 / 24.2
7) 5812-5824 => -0.06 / 23.7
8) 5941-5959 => -0.02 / 22.9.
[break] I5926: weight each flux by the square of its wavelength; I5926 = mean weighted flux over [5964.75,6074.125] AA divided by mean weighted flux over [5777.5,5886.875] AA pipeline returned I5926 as 1.05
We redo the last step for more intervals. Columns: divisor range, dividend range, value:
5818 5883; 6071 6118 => 1.09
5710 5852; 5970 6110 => 1.06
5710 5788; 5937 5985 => 1.07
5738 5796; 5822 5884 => 1.04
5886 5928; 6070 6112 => 1.16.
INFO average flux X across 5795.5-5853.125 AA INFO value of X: 23.8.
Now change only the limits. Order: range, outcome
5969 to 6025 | 22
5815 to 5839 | 23.6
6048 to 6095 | 22.4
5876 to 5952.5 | 21.7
